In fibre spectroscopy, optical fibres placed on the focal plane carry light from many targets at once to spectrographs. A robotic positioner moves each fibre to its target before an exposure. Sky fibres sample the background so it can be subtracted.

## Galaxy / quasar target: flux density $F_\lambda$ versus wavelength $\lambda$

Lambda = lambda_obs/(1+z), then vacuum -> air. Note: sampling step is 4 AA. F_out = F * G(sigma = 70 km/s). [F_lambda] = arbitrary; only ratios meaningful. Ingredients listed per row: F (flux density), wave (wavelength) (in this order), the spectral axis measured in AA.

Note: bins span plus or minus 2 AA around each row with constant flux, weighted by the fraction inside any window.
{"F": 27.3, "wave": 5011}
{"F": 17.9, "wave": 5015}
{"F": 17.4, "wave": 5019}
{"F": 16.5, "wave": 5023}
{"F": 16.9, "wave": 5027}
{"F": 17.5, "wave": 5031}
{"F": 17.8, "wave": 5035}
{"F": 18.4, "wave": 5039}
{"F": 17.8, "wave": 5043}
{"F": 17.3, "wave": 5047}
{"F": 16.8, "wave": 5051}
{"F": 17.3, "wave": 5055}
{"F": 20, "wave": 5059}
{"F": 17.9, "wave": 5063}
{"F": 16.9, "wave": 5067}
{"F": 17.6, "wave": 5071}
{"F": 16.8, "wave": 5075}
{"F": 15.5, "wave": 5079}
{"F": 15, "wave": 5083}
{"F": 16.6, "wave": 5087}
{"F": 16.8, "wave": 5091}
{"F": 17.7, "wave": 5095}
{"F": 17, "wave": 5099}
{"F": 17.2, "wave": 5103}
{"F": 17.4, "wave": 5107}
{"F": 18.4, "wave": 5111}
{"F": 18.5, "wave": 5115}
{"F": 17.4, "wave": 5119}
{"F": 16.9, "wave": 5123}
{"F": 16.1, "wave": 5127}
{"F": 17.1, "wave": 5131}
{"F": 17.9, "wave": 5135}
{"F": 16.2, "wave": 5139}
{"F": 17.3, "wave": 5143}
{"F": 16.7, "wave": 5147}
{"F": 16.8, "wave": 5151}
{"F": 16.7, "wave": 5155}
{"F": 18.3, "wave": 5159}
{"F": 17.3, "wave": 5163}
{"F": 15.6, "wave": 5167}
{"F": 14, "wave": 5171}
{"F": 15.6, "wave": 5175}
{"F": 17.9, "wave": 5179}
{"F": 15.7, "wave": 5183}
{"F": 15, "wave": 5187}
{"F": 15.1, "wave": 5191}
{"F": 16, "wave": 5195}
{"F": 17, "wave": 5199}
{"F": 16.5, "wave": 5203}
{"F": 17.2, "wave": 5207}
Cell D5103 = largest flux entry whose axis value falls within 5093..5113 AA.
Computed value 18.4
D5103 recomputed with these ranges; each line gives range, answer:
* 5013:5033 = 17.9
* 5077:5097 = 17.7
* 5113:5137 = 18.5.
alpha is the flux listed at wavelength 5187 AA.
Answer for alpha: 15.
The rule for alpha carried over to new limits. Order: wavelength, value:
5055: 17.3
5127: 16.1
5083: 15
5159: 18.3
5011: 27.3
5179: 17.9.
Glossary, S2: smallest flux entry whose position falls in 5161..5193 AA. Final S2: 14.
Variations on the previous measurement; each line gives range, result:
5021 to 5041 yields 16.5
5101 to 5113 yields 17.2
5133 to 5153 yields 16.2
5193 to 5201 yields 16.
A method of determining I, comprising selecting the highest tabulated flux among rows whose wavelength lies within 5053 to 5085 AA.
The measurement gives 20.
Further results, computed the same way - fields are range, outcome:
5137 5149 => 17.3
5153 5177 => 18.3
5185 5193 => 15.1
